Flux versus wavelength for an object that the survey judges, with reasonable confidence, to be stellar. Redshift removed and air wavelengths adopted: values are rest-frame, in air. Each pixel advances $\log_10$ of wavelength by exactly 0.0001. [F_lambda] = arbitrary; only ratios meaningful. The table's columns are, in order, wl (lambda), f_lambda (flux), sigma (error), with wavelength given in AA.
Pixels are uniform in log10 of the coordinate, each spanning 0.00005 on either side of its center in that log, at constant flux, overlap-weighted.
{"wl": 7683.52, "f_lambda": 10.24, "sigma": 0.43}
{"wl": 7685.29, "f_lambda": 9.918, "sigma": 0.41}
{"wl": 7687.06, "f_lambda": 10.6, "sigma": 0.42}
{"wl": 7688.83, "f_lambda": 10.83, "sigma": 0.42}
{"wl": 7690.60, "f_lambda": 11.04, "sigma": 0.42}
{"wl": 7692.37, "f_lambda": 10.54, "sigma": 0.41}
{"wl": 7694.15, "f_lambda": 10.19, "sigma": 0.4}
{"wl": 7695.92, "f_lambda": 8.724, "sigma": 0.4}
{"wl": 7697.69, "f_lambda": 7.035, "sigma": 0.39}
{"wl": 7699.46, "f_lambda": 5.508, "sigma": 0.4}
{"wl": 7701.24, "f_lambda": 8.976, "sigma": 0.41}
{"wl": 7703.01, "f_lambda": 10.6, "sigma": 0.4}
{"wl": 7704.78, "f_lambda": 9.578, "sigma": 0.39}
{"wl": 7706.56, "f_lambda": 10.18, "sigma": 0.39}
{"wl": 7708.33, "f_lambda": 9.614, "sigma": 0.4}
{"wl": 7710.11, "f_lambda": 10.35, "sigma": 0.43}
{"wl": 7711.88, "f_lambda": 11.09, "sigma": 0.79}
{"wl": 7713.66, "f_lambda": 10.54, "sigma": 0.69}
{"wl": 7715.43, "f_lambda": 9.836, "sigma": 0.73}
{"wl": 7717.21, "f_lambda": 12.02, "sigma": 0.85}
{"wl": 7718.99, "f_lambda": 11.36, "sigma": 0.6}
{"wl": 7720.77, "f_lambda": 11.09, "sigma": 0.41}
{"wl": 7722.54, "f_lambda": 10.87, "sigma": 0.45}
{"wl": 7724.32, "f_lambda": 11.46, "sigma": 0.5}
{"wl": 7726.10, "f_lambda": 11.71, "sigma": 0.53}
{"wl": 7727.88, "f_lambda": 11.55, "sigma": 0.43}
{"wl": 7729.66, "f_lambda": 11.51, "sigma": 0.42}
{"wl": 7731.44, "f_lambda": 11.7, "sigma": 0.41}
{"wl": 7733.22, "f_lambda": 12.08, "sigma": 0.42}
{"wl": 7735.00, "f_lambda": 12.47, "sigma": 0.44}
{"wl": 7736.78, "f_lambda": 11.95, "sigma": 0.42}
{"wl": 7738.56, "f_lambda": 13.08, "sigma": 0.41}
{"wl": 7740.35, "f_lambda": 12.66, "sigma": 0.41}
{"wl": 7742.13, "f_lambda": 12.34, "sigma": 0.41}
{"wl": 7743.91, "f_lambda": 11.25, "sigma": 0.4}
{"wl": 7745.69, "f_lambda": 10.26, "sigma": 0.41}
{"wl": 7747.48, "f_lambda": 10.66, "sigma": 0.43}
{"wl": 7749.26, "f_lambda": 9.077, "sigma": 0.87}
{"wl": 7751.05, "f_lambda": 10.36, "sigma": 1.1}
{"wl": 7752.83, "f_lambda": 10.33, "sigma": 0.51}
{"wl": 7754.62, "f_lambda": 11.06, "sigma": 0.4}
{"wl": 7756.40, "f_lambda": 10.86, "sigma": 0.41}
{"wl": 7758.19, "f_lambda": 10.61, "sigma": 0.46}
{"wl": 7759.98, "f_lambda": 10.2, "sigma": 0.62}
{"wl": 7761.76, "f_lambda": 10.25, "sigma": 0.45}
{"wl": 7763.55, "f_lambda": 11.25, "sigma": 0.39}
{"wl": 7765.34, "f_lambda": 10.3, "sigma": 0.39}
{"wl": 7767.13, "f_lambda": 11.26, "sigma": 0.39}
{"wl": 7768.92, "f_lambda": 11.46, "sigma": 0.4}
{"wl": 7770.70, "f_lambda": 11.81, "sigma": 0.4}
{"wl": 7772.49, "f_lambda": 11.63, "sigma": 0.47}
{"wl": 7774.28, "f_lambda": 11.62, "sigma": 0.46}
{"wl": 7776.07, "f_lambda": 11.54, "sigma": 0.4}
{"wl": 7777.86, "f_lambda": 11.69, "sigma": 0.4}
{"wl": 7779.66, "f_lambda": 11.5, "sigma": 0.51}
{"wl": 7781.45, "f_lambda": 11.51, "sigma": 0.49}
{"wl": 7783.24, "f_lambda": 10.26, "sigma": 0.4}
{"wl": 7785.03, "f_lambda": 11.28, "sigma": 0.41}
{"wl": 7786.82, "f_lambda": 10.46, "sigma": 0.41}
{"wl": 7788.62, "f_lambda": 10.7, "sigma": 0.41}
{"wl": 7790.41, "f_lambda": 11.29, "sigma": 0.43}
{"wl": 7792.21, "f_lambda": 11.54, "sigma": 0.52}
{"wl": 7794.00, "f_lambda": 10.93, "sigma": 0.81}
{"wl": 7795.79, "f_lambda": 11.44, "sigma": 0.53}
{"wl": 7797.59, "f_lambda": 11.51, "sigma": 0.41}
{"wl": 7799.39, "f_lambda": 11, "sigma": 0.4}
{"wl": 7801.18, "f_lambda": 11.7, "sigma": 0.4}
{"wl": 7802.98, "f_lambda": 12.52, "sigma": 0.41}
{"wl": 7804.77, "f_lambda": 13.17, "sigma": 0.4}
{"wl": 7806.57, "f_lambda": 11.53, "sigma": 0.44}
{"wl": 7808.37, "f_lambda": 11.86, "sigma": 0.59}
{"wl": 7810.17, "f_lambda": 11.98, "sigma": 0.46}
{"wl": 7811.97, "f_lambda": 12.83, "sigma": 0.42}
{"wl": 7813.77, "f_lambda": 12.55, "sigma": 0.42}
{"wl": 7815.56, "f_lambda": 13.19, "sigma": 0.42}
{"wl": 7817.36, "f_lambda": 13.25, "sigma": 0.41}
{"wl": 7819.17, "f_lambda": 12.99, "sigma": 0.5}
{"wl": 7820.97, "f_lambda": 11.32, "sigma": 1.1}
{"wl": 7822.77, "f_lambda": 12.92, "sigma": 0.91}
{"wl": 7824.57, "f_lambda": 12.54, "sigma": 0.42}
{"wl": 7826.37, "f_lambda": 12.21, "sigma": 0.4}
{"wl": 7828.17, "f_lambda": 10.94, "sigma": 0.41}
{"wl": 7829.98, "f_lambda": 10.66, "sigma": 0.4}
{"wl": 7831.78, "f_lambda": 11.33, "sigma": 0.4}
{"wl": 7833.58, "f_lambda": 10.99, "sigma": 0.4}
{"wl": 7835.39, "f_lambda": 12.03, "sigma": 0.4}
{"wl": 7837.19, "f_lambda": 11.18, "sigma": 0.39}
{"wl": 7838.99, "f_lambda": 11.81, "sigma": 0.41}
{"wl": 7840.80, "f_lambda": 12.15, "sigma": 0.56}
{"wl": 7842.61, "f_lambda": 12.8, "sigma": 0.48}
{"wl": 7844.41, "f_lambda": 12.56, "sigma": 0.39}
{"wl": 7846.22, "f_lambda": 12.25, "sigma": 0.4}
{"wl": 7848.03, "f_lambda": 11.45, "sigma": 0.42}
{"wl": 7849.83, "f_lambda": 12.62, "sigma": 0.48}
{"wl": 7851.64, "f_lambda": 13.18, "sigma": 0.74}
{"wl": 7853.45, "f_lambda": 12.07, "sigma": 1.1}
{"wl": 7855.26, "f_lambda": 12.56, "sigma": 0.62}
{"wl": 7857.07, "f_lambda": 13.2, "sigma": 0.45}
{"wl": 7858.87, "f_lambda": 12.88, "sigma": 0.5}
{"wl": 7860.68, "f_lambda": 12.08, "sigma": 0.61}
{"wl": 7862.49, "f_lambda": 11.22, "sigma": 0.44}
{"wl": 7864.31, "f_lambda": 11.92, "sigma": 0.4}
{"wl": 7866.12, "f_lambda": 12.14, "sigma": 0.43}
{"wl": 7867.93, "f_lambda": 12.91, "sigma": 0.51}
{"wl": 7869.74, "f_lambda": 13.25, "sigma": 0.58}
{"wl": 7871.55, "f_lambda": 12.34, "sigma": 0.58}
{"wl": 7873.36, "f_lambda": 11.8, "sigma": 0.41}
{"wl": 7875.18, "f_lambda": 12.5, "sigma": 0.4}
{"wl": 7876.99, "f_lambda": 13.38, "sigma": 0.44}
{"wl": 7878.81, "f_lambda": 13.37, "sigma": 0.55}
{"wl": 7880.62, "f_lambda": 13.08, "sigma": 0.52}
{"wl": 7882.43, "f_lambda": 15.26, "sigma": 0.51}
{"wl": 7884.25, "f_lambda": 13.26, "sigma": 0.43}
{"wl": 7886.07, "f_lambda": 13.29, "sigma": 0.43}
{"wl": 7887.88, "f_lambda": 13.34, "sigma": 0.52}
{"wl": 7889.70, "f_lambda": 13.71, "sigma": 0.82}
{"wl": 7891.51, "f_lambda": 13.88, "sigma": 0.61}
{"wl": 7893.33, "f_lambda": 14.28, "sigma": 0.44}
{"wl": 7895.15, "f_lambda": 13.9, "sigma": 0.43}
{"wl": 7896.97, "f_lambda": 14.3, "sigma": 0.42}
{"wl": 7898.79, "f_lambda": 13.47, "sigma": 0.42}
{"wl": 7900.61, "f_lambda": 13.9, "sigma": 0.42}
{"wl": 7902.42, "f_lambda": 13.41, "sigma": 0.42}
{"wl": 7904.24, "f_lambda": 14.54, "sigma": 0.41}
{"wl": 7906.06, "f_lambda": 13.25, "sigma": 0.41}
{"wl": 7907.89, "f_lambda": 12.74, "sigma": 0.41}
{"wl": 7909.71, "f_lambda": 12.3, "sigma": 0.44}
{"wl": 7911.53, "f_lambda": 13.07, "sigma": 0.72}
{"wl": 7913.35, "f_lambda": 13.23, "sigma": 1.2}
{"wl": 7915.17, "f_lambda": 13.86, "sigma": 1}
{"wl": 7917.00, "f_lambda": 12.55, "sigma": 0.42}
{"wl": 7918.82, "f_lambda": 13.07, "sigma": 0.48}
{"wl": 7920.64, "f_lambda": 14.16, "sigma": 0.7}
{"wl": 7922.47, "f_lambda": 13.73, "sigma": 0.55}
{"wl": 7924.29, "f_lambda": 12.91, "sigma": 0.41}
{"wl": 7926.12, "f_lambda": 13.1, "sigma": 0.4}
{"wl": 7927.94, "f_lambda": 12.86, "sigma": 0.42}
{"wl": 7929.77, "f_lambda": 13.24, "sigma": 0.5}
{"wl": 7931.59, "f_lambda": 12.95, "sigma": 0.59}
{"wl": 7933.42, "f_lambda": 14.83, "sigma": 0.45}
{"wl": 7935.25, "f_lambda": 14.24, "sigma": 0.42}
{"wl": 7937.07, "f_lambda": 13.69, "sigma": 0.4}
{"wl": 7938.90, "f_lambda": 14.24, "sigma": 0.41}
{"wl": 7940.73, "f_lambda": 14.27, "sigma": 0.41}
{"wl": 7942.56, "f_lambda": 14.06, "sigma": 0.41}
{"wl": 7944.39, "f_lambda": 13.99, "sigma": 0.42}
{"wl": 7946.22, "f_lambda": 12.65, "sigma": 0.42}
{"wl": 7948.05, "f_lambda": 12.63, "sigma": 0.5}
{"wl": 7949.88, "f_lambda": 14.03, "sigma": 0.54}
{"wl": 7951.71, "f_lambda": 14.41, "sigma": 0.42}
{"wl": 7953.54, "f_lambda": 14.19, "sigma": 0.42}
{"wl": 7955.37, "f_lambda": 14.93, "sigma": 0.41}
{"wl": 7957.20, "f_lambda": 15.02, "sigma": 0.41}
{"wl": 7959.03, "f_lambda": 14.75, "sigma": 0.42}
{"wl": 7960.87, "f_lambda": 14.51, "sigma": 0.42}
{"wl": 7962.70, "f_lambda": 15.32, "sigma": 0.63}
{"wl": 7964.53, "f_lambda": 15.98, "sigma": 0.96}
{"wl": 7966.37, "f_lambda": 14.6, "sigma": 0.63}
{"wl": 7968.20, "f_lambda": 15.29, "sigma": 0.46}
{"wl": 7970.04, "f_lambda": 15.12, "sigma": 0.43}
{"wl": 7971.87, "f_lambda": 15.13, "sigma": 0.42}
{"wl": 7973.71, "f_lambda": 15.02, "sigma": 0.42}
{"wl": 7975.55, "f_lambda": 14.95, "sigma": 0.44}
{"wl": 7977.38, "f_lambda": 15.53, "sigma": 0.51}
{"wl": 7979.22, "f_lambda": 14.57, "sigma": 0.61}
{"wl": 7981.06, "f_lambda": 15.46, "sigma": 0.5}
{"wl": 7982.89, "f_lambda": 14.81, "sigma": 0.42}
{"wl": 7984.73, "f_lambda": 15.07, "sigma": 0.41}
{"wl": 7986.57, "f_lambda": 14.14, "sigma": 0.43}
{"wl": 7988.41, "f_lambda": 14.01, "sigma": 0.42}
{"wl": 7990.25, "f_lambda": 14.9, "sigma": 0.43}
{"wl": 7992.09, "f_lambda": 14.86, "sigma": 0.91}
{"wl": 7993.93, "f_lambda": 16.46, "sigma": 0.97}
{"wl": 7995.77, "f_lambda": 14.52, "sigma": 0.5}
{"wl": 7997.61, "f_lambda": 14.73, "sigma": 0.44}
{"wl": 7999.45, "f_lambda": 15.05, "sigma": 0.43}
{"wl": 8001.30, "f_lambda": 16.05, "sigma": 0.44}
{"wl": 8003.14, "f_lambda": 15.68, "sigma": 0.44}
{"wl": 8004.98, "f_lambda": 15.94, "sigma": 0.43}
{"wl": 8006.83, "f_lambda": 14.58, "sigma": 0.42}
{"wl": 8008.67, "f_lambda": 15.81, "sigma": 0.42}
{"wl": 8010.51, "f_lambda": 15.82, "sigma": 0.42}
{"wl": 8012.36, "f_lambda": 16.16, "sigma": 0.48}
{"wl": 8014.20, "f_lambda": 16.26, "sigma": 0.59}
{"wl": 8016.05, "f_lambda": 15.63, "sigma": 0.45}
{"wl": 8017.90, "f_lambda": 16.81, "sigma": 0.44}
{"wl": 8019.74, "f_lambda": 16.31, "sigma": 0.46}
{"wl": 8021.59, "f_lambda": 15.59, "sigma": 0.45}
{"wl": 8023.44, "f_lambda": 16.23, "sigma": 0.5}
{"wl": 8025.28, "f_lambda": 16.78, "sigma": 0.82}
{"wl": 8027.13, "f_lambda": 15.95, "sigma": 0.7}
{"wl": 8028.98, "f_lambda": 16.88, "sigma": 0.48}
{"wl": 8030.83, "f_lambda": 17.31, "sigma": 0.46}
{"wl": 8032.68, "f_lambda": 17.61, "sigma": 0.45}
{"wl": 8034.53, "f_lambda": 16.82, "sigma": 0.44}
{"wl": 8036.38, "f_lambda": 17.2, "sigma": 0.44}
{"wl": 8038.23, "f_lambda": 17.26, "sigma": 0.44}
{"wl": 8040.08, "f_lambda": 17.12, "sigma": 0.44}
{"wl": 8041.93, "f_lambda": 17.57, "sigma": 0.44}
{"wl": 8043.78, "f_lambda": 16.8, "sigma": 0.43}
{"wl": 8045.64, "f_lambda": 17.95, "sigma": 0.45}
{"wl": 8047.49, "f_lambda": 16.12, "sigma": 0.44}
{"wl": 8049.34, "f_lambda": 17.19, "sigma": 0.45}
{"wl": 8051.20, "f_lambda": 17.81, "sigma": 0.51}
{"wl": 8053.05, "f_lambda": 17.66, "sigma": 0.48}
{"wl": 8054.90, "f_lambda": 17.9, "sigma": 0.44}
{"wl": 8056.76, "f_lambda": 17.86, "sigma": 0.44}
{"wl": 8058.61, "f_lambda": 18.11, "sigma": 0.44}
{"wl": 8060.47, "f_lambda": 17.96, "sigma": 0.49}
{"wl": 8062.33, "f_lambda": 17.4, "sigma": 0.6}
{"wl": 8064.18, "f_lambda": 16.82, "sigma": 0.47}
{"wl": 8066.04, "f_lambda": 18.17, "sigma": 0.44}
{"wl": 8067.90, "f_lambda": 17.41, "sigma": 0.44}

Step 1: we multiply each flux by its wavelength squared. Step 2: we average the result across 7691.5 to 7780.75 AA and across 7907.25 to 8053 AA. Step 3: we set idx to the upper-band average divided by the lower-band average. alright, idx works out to 1.49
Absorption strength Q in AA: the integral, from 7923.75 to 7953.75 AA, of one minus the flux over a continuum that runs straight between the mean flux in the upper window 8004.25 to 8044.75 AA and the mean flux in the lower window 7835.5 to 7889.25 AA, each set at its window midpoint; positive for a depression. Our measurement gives 1.6 AA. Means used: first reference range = 12.6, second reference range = 16.5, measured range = 13.7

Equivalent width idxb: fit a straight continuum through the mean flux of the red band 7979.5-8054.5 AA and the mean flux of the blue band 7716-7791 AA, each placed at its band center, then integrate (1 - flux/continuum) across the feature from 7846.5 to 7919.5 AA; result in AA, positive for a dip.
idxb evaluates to 3.1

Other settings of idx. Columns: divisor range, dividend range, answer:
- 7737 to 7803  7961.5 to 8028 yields 1.46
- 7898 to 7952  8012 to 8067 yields 1.30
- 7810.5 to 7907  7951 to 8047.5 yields 1.28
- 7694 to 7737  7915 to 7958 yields 1.39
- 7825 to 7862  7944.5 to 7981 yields 1.25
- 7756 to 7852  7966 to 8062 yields 1.46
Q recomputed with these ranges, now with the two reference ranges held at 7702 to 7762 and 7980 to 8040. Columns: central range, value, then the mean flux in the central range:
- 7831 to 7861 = 1.9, 12.2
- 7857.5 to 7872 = 1.0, 12.4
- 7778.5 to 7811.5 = 1.8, 11.5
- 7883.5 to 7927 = 1.7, 13.5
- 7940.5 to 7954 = 0.9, 13.7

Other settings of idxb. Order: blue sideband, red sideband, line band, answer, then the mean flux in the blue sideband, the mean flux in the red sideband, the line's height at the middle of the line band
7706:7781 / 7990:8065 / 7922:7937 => 1.2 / 11.2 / 16.5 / 14.7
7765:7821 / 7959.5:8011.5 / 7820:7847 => 1.2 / 11.7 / 15.1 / 12.4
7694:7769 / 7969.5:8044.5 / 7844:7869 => 1.2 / 10.7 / 15.8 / 13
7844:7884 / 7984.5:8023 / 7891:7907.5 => -0.6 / 12.6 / 15.5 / 13.4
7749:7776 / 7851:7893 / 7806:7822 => -0.8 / 10.9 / 12.9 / 11.8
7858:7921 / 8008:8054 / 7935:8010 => 2.5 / 13.2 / 16.8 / 15.3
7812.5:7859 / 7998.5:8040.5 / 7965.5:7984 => 0.3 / 12.2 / 16.3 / 15.3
